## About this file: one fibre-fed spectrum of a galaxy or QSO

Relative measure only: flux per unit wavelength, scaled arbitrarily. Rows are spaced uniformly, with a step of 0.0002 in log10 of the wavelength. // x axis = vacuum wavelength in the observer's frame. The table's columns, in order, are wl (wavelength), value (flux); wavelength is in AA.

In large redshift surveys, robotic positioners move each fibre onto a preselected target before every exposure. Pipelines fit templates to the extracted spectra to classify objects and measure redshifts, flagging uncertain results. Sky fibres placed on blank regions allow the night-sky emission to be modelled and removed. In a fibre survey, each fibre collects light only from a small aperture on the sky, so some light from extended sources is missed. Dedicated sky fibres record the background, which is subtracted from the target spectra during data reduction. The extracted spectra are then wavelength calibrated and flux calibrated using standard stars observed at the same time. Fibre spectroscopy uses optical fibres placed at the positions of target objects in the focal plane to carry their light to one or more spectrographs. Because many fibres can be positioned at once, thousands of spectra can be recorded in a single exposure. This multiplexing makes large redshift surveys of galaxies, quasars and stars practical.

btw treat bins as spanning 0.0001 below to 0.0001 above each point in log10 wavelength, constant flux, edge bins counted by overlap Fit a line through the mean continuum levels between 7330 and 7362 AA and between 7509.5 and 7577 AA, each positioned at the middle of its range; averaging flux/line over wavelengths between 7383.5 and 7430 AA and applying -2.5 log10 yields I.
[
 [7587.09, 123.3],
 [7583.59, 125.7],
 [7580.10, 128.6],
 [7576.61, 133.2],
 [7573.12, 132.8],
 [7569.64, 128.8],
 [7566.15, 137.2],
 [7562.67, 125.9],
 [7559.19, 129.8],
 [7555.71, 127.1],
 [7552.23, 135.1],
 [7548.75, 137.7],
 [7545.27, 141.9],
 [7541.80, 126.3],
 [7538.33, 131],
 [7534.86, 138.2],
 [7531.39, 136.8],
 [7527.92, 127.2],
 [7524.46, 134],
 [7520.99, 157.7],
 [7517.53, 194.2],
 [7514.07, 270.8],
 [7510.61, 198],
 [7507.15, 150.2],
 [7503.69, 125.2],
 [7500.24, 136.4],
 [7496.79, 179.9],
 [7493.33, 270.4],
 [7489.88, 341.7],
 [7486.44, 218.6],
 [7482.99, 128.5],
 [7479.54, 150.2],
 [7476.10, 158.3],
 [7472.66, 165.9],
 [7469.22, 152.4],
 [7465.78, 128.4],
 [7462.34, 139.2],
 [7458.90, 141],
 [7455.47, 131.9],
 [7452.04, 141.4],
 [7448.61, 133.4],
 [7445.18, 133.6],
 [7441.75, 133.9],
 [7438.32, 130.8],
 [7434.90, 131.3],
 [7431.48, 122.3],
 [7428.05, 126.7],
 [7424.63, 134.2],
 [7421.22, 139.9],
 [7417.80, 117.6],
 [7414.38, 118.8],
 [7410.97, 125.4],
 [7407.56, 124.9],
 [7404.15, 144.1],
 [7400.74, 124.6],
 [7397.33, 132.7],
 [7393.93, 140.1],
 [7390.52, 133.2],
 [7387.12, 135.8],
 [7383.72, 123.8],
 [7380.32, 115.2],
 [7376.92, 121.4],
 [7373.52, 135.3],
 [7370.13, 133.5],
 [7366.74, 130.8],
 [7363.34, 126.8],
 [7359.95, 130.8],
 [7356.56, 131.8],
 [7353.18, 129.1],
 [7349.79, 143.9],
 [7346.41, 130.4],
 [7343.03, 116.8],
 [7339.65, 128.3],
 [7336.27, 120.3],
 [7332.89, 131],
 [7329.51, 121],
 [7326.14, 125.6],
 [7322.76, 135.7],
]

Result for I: 0.03 mag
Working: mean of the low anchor 129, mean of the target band 130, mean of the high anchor 147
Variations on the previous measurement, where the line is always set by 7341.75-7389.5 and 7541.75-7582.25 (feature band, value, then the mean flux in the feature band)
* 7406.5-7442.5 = 0.02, 128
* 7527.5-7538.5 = -0.02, 134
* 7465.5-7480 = -0.17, 153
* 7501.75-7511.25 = -0.16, 153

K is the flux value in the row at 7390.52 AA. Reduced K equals 133.2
